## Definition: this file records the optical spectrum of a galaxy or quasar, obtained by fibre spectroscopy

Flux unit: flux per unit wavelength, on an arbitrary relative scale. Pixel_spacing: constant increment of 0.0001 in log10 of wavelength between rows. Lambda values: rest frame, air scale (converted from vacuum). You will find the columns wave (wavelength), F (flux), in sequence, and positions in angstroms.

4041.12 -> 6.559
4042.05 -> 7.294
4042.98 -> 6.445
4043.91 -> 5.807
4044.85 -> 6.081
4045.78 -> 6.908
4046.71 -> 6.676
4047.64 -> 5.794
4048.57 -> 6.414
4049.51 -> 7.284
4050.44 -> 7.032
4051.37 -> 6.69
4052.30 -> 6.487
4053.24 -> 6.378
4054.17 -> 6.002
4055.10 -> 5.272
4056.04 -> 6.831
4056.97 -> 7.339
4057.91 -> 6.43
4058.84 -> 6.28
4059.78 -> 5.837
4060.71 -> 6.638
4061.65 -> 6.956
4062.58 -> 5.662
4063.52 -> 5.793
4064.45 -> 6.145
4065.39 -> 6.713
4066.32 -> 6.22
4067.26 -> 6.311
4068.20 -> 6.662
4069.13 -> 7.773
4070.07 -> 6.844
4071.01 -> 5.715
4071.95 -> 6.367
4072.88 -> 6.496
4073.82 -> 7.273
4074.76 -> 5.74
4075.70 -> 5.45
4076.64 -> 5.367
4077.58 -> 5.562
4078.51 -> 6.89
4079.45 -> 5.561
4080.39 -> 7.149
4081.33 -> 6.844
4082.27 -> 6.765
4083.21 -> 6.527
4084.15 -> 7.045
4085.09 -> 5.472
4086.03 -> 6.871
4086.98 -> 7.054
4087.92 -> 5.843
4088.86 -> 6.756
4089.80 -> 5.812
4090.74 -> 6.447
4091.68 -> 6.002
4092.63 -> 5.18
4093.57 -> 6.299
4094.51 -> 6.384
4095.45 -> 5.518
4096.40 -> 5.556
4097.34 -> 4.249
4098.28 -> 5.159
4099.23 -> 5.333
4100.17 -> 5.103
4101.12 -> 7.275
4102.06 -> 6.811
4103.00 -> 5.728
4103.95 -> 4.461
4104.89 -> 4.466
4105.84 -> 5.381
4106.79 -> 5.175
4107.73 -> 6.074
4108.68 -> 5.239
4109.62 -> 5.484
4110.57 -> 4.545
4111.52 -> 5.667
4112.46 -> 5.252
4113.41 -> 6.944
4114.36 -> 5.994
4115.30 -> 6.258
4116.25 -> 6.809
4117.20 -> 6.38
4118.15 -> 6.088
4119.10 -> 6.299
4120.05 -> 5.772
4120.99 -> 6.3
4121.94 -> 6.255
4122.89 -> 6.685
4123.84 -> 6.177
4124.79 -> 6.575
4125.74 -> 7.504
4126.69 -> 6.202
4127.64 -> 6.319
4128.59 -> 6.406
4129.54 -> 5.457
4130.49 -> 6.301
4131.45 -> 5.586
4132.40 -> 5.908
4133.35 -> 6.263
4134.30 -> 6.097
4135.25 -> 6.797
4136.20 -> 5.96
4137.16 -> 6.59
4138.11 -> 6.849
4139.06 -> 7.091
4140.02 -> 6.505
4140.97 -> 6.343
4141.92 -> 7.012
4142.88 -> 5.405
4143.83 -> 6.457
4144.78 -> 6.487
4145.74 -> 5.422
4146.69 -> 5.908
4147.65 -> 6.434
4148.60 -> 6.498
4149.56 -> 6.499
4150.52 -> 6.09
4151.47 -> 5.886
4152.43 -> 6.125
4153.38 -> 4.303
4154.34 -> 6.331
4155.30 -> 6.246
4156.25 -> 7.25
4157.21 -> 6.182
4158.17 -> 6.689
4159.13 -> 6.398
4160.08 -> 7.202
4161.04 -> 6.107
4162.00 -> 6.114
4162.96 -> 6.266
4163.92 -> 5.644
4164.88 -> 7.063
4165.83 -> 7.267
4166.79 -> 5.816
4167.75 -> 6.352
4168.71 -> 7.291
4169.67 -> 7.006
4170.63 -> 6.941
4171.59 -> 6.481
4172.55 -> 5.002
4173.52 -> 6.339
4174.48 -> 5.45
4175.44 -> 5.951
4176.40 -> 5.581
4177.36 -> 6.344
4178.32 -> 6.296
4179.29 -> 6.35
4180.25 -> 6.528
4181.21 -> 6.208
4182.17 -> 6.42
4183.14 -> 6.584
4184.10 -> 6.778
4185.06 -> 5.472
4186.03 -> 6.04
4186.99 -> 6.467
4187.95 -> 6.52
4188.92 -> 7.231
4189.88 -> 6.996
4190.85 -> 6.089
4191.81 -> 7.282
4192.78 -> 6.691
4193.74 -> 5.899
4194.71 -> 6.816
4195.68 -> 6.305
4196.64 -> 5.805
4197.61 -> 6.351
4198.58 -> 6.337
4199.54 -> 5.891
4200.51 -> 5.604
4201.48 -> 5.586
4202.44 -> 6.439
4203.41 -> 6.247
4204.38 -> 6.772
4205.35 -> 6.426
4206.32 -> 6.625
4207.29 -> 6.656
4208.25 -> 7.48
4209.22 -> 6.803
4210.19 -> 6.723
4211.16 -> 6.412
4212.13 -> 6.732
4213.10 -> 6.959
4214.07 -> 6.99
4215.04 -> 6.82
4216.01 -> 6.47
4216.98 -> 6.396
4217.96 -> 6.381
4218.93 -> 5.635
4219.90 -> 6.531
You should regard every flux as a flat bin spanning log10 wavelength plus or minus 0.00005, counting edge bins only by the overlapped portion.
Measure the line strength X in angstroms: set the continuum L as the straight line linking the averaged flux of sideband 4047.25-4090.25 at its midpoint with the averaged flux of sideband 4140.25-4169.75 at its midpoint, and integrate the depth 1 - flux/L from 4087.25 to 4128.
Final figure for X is 2.9 angstroms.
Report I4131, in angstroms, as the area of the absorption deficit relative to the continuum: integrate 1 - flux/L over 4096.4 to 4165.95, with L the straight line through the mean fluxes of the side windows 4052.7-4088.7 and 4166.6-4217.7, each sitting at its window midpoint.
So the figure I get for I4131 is 3.3 angstroms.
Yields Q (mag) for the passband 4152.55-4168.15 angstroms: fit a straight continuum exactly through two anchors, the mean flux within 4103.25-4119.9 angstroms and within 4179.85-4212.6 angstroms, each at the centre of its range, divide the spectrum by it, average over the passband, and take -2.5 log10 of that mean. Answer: -0.04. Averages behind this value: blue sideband 5.68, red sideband 6.45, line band 6.32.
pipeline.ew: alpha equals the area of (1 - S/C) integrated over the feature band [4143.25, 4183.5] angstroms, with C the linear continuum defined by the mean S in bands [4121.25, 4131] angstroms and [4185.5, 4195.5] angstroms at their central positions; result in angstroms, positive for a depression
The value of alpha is 1.4 angstroms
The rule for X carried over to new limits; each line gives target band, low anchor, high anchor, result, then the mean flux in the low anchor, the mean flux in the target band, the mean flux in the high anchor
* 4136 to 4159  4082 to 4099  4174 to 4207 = -0.3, 6.03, 6.28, 6.31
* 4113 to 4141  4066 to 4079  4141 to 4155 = -1.0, 6.33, 6.36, 6.07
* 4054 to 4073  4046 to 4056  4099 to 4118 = -0.4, 6.43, 6.4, 5.73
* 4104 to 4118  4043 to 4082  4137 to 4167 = 1.5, 6.38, 5.66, 6.33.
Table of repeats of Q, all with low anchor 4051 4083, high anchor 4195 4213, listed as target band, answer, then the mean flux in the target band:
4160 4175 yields 0.01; 6.37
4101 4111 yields 0.17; 5.46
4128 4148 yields 0.02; 6.25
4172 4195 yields 0.02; 6.3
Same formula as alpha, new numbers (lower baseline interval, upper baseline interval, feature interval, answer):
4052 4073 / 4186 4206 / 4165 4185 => 0.12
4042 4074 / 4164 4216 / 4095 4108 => 2.05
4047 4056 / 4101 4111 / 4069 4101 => -1.65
